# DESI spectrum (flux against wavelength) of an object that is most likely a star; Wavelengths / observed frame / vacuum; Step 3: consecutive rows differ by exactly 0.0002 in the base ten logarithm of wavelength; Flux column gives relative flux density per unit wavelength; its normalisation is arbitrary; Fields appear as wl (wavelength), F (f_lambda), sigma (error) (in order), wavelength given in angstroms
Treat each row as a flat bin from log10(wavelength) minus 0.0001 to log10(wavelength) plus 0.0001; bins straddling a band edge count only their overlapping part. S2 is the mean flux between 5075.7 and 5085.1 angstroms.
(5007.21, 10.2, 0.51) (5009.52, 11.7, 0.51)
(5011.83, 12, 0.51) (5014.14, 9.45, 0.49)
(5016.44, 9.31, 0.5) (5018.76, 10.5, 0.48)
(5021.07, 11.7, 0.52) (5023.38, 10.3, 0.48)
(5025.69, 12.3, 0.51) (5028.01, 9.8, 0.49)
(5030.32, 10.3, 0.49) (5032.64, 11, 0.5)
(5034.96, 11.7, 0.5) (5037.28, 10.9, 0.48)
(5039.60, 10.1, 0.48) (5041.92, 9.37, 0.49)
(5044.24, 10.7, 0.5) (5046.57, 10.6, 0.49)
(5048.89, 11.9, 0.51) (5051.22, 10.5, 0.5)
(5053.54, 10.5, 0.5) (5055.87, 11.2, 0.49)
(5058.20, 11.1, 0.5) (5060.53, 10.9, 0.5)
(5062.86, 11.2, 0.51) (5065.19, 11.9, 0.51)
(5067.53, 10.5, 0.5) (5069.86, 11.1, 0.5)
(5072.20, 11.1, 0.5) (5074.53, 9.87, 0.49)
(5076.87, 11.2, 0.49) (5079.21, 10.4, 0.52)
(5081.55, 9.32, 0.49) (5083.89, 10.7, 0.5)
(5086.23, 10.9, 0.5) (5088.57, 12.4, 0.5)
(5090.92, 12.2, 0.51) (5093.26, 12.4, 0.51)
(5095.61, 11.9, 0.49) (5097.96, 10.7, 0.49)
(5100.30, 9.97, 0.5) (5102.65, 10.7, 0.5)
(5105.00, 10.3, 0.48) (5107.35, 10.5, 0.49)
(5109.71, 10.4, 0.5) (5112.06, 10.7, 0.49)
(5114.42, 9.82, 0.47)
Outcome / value 10.4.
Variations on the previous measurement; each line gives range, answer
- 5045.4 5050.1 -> 11.2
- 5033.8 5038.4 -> 11.3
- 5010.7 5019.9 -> 10.3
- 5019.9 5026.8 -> 11.4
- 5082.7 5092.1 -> 11.6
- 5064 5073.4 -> 11.1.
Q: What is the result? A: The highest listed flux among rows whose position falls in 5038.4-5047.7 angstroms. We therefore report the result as 10.7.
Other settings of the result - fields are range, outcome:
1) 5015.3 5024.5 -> 11.7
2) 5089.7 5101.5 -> 12.4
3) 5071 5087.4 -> 11.2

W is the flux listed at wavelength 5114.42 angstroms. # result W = 9.82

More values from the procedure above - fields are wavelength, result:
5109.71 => 10.4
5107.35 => 10.5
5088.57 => 12.4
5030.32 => 10.3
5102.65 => 10.7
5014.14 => 9.45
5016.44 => 9.31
